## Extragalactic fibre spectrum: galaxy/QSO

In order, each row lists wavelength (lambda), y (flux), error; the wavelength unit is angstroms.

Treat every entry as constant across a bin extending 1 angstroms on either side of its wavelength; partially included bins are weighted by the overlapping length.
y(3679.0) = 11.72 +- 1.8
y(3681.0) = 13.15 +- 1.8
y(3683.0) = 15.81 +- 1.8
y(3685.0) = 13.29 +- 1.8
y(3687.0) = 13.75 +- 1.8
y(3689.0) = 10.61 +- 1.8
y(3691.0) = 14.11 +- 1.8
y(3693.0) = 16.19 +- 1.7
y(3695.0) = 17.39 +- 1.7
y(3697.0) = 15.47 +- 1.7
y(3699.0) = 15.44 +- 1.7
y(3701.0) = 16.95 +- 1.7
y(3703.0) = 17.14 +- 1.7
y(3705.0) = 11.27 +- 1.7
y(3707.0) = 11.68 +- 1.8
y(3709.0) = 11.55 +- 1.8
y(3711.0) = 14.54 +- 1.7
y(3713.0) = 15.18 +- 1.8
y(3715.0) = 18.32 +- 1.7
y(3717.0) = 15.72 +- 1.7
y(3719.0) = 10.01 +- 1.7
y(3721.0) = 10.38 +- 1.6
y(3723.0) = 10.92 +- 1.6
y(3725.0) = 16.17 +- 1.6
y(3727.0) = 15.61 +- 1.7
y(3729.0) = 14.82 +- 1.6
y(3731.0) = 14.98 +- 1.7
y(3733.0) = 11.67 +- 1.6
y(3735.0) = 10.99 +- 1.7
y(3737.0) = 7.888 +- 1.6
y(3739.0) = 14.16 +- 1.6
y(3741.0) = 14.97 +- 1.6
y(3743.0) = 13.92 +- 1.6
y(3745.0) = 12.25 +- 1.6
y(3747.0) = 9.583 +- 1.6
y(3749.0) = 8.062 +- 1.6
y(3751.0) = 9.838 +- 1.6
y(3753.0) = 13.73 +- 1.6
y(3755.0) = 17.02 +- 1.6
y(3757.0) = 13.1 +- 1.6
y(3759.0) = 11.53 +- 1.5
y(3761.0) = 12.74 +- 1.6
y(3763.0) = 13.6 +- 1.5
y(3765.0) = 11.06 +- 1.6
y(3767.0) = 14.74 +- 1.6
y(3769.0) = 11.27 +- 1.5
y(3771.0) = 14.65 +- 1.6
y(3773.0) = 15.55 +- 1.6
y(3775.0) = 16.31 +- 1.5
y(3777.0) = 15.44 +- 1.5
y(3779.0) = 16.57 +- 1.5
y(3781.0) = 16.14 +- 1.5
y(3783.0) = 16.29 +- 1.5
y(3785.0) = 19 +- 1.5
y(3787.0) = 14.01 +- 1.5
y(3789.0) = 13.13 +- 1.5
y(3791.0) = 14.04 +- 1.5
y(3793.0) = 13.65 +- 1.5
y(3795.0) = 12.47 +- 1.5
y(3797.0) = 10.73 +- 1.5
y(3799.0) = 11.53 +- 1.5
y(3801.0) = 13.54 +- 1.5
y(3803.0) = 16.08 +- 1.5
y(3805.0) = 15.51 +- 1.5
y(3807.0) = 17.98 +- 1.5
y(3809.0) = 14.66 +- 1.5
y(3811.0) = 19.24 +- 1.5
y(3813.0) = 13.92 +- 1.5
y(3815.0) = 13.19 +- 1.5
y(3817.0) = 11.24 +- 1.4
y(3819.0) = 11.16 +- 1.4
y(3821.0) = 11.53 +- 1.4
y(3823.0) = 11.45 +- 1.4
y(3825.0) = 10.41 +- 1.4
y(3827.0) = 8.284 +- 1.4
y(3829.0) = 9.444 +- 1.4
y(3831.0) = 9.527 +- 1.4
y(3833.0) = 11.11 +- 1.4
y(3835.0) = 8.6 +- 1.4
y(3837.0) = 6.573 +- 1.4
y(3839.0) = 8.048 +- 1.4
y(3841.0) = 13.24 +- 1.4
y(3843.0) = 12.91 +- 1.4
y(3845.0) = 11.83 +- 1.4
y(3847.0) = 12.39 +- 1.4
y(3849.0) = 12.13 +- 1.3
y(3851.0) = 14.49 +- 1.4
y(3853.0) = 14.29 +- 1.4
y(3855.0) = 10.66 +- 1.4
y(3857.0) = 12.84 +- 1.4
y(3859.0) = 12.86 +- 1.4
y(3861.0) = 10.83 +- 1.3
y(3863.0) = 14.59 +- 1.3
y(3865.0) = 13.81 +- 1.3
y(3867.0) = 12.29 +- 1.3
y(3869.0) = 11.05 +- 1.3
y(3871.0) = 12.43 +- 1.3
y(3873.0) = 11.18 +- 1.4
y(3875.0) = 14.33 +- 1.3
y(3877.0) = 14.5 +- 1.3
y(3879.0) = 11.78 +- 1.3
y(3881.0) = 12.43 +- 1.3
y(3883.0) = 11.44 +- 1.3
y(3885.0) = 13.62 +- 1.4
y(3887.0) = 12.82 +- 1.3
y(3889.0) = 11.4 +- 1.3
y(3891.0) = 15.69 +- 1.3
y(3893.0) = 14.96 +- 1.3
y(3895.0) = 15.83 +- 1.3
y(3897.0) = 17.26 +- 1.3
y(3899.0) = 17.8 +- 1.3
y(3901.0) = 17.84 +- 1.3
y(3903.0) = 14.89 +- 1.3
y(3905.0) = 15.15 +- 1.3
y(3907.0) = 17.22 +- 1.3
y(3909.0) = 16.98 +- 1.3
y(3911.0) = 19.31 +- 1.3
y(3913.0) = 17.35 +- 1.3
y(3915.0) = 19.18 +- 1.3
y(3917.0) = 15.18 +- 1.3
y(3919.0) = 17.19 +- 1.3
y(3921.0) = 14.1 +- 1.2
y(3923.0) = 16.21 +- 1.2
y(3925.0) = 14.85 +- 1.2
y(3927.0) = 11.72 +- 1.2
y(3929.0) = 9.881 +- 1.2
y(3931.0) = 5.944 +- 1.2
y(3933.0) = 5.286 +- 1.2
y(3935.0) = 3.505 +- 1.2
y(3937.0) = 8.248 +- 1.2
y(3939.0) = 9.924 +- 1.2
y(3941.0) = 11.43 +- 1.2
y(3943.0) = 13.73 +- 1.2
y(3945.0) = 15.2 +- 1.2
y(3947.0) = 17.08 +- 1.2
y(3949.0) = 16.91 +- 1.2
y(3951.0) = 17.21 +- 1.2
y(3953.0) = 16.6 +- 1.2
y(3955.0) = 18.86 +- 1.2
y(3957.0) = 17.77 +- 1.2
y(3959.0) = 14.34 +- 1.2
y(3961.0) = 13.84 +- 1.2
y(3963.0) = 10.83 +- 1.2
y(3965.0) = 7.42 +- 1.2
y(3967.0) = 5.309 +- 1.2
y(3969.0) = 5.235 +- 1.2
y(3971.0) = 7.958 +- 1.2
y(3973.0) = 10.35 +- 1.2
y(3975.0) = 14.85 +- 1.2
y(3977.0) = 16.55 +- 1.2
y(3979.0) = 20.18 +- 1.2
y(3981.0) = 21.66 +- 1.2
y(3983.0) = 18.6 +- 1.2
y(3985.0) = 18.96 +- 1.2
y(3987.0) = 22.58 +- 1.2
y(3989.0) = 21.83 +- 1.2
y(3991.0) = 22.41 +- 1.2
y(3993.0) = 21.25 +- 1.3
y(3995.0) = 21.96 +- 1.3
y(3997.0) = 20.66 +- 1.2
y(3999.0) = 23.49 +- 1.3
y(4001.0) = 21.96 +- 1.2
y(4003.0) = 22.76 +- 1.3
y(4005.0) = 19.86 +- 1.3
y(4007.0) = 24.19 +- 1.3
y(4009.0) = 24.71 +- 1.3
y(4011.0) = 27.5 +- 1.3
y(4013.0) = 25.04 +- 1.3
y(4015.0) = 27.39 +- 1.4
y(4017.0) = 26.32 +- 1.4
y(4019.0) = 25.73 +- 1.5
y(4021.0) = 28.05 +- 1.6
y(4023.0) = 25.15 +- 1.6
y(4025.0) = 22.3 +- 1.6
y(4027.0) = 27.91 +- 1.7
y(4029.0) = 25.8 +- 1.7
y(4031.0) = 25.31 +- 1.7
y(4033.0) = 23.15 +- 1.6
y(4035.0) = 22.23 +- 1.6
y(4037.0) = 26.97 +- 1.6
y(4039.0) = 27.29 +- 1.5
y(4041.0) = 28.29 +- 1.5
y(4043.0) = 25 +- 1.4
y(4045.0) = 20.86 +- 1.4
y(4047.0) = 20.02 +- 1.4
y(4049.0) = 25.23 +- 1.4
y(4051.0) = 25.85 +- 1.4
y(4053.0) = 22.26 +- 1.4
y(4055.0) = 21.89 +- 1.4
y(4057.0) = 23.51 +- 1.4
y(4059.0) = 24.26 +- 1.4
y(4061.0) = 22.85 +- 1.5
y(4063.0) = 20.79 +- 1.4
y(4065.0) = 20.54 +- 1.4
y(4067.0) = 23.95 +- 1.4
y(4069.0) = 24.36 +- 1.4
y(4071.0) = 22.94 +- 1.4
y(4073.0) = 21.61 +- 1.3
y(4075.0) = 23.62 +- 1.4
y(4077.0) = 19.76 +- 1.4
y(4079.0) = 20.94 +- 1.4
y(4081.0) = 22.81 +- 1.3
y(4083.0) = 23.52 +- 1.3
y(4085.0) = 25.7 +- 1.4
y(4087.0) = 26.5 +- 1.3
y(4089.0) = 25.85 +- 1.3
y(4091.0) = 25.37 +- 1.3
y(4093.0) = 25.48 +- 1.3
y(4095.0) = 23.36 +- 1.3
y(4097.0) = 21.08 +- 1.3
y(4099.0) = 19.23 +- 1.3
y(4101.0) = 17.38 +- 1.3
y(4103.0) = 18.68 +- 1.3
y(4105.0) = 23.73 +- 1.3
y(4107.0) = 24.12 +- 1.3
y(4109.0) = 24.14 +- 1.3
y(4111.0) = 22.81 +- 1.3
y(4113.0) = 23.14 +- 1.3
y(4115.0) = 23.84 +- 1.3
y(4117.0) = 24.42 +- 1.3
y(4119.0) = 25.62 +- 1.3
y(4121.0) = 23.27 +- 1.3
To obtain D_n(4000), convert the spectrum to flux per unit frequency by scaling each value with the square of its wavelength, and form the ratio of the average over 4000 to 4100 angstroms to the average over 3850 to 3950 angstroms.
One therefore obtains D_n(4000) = 1.90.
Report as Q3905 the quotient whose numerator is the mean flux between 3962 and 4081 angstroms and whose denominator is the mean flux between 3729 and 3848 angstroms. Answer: 1.67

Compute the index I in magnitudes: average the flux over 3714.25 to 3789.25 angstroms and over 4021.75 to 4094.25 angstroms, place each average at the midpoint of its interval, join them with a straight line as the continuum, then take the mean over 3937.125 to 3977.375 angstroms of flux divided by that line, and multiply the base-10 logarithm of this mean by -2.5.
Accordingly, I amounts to 0.500 mag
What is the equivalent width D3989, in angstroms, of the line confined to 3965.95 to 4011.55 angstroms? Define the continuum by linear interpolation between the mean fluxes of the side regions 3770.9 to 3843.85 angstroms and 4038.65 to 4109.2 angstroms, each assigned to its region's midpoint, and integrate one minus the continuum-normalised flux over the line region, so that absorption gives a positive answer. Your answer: 2.8 angstroms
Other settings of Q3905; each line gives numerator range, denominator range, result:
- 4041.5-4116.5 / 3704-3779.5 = 1.74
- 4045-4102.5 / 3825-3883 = 1.95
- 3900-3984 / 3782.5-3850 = 1.10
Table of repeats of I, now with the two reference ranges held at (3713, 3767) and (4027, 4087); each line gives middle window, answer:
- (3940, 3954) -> 0.28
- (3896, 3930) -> 0.17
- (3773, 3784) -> -0.14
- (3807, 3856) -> 0.33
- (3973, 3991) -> 0.11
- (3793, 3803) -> 0.18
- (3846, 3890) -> 0.33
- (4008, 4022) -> -0.19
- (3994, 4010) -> -0.03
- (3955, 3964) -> 0.35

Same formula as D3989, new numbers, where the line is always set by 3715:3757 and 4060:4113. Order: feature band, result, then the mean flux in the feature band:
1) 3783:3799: 0.5 angstroms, 13.9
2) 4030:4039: -1.5 angstroms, 24.7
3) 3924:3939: 8.0 angstroms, 8.59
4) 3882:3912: 3.3 angstroms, 15.5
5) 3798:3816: -0.3 angstroms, 15.1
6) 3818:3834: 5.2 angstroms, 10.4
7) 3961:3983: 8.0 angstroms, 12.4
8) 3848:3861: 2.8 angstroms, 12.7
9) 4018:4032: -3.2 angstroms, 25.8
